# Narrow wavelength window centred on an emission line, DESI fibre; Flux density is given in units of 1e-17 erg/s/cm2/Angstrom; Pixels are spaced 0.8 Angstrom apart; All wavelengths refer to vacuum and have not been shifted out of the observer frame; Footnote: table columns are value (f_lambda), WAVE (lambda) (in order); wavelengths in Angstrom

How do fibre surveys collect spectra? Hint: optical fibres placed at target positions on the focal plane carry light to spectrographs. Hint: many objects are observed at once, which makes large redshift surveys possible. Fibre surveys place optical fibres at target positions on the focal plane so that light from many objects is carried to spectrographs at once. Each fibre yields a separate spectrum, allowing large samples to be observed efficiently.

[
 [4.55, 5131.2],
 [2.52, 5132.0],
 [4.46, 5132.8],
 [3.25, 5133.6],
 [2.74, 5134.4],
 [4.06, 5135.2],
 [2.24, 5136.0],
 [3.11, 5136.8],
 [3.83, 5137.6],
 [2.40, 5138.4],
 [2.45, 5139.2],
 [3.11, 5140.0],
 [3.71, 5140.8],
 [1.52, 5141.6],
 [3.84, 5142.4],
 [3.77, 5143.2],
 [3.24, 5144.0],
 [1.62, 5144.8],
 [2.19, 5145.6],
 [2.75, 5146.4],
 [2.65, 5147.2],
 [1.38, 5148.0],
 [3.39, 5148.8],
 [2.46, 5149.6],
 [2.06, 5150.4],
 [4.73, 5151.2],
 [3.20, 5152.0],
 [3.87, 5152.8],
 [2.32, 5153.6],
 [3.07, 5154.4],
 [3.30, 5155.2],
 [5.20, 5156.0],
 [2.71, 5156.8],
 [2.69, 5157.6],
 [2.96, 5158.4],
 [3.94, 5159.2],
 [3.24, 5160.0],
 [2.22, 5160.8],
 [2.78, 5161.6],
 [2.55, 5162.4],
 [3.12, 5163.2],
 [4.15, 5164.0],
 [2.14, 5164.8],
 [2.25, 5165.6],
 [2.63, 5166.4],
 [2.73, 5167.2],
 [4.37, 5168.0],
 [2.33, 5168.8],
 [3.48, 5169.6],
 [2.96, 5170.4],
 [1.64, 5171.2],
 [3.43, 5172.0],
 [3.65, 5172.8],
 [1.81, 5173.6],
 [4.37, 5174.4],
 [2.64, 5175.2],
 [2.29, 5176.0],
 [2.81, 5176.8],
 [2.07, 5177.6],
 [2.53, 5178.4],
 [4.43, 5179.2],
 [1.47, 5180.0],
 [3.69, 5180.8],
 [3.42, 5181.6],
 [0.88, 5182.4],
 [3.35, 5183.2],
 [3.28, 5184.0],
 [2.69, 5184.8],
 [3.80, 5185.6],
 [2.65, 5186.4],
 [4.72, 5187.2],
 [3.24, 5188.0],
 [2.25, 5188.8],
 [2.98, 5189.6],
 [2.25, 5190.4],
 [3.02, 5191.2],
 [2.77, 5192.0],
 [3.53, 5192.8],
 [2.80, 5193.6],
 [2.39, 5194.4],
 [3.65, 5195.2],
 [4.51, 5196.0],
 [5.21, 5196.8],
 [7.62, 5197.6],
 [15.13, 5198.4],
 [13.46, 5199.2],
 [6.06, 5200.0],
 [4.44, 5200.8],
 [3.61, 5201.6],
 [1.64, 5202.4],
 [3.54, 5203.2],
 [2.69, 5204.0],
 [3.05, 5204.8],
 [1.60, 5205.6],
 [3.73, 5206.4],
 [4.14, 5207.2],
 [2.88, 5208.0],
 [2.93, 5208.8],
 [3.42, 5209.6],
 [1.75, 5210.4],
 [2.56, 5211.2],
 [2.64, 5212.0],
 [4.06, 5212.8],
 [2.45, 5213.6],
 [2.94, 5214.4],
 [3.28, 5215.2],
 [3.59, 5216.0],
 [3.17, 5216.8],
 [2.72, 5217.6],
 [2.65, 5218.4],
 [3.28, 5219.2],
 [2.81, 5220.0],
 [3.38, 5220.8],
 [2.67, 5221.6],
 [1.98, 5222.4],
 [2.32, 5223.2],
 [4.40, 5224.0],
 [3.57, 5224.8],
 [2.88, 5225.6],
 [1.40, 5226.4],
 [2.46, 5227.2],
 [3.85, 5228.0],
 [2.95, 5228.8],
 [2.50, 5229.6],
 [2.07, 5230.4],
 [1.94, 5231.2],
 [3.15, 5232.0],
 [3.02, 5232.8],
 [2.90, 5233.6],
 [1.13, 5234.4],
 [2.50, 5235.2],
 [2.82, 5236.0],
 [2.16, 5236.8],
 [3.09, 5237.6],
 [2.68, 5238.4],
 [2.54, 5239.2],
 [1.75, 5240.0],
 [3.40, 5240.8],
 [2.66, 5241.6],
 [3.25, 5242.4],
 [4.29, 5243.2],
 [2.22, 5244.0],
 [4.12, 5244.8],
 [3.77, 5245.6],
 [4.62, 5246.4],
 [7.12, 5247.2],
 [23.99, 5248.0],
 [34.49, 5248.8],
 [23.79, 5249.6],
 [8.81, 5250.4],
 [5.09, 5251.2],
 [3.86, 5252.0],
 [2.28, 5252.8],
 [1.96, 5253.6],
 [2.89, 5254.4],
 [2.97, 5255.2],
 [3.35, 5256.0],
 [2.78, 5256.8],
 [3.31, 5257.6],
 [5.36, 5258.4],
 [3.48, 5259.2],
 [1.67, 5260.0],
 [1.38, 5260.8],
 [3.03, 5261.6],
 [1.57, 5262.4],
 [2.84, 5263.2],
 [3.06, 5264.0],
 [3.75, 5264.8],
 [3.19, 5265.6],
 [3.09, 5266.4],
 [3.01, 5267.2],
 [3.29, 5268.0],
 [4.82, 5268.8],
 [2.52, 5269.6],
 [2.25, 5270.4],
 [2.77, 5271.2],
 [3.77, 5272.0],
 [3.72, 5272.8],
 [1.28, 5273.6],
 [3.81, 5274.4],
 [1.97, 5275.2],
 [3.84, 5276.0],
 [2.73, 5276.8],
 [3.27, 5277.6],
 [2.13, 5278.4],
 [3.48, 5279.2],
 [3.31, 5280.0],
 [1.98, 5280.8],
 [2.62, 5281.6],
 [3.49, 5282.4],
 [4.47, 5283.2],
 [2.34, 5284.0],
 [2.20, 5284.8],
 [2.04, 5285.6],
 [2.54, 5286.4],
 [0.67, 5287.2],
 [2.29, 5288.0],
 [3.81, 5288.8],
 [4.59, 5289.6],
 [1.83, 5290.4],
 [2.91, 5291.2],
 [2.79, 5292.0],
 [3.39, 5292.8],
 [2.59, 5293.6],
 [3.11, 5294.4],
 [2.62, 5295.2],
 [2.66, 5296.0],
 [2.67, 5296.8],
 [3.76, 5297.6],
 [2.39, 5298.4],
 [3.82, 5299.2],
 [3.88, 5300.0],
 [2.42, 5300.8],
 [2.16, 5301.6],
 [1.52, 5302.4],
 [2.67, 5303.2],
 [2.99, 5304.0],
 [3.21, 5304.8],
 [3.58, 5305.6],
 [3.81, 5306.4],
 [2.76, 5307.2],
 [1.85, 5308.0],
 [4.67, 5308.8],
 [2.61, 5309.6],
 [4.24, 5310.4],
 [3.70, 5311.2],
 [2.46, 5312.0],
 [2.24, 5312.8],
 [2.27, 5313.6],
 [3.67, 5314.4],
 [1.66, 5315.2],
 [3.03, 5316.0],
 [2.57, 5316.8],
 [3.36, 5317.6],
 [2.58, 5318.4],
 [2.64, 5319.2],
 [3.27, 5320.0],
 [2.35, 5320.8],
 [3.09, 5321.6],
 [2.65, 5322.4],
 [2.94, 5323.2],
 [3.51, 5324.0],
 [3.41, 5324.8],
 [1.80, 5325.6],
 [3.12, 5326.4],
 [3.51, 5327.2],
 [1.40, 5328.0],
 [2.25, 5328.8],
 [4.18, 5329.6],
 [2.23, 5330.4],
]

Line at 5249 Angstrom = [O III]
